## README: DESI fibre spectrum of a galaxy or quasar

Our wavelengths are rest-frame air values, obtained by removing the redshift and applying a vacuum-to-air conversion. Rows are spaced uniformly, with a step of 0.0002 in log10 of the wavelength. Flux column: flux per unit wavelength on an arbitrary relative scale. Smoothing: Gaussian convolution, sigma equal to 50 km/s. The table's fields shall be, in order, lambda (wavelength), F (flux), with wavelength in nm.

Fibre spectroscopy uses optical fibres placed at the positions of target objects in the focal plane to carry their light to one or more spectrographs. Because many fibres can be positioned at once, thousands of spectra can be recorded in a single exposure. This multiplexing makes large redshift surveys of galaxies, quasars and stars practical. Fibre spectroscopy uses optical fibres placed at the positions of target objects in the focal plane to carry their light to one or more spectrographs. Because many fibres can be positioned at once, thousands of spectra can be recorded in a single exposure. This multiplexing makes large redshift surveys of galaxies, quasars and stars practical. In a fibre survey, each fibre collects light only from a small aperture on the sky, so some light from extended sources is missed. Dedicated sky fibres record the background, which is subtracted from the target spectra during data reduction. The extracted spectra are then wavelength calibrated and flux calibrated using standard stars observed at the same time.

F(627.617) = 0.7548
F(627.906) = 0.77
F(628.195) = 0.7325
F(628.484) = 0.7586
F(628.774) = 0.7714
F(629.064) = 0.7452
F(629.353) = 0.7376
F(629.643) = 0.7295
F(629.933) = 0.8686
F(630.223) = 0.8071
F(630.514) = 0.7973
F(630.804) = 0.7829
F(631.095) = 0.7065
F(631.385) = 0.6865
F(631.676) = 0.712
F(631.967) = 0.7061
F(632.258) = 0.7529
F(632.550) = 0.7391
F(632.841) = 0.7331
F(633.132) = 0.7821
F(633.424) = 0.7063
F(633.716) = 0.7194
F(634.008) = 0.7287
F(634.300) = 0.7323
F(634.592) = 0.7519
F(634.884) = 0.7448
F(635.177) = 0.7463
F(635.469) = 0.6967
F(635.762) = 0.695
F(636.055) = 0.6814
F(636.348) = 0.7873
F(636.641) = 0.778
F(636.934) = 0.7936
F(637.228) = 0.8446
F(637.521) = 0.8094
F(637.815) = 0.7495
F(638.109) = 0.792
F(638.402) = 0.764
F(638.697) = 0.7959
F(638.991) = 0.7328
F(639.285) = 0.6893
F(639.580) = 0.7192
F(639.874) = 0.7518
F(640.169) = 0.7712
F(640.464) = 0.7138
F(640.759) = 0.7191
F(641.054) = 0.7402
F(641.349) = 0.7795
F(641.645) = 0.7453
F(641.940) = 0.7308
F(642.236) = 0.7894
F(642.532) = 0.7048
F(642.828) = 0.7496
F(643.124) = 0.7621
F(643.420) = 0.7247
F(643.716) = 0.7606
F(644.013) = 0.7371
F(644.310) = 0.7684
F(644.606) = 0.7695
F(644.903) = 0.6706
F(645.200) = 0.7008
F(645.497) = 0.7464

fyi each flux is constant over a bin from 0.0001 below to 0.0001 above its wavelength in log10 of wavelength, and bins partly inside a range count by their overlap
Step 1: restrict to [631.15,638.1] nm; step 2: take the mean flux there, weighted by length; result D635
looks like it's 0.743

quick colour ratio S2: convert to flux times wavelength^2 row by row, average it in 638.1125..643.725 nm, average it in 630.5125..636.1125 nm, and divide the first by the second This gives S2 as 1.05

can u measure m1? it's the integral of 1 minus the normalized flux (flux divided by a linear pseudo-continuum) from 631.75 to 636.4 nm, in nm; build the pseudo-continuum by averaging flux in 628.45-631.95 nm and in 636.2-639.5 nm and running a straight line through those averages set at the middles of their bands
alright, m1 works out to 0.22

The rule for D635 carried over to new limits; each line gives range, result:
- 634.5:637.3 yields 0.749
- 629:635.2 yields 0.746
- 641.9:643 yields 0.745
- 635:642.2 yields 0.752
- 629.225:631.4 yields 0.769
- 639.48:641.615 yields 0.743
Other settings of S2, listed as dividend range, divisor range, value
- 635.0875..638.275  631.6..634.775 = 1.05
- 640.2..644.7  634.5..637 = 1.03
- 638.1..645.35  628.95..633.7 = 1.02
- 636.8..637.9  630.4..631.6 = 1.10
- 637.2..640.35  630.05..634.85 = 1.05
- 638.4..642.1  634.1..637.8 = 1.00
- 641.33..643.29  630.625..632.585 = 1.07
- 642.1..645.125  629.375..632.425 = 1.03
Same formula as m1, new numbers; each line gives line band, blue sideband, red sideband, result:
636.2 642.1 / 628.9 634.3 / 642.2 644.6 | -0.10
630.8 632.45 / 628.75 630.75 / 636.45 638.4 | 0.13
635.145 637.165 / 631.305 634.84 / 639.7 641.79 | -0.02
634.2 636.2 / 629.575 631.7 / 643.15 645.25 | 0.09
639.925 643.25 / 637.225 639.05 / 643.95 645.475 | 0.04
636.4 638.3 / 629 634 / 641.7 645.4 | -0.13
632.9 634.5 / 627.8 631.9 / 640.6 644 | 0.04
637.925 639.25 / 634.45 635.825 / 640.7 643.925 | -0.05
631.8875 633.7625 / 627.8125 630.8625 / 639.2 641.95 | 0.06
